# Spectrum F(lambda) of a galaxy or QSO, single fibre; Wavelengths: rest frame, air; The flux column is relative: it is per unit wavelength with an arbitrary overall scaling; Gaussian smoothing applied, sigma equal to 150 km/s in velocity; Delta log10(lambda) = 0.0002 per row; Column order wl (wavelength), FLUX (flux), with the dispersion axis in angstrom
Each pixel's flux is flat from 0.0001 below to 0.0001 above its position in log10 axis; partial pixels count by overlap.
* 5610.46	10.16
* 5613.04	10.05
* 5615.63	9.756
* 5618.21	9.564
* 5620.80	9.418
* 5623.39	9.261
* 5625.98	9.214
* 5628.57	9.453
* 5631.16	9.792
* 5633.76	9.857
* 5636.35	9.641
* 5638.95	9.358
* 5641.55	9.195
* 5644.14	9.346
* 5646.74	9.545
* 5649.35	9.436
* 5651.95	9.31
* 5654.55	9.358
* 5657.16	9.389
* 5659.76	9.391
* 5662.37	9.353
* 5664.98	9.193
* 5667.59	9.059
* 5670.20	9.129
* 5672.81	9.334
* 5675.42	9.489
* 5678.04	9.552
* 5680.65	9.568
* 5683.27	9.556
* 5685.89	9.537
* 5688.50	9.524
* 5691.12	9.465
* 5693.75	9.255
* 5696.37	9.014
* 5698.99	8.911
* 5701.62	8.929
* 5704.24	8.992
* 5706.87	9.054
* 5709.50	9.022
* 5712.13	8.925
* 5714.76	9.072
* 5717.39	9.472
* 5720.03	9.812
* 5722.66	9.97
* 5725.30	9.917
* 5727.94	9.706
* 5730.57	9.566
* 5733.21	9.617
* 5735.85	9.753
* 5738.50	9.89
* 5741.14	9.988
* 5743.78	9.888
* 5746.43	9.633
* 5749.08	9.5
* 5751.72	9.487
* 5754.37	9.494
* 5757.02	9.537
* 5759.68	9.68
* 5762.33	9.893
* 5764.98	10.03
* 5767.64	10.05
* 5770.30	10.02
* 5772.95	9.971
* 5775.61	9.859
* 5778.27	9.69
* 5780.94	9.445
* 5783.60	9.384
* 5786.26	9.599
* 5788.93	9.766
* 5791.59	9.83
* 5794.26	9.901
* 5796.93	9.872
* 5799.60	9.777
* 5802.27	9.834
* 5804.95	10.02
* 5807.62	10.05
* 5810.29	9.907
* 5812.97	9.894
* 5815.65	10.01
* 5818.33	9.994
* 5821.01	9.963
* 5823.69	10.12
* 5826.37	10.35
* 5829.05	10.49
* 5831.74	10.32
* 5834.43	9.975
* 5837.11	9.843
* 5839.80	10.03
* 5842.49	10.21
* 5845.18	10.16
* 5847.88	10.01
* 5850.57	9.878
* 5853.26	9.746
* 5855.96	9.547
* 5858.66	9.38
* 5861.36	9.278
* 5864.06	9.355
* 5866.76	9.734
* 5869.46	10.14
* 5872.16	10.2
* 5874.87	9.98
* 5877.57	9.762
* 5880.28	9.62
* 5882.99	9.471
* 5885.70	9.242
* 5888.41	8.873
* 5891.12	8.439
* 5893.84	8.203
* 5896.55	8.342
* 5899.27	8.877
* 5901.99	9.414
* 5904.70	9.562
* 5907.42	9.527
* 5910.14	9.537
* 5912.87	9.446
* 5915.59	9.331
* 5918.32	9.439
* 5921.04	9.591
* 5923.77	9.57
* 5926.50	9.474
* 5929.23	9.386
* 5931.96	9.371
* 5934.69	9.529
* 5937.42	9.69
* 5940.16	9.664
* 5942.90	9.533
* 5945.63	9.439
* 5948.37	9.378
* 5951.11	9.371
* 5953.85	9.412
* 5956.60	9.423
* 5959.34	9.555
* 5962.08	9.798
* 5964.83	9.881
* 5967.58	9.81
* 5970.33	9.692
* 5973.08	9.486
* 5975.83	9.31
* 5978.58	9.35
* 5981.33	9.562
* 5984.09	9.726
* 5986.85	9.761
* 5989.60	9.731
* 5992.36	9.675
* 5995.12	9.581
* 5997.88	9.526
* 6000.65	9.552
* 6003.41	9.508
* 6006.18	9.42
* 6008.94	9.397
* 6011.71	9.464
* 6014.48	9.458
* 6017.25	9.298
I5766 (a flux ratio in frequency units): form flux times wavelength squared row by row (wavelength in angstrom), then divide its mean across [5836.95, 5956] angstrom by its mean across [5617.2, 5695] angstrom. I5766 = 1.10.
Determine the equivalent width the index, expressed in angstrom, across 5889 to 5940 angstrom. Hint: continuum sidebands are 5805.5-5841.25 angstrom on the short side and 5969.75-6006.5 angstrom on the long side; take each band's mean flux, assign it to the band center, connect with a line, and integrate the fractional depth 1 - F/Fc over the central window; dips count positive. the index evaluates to 2.7 angstrom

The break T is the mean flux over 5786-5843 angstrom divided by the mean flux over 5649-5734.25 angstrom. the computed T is 1.1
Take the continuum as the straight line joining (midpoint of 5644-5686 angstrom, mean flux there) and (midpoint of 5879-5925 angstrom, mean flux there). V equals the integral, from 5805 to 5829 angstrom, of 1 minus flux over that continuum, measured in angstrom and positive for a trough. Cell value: -2.06 angstrom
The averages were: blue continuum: 9.38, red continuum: 9.2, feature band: 10.1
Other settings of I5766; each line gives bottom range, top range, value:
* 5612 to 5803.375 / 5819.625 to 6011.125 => 1.08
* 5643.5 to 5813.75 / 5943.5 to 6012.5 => 1.09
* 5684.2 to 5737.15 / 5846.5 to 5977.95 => 1.08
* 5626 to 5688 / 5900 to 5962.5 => 1.11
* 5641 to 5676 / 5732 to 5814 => 1.09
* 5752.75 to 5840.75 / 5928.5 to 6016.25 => 1.02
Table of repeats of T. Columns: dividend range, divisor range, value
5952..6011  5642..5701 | 1.02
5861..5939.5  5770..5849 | 0.95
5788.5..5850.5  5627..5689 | 1.06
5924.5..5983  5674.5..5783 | 1.00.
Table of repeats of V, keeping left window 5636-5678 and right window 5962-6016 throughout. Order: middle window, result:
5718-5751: -1.27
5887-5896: 0.96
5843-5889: -0.97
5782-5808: -0.96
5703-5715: 0.48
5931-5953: 0.11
